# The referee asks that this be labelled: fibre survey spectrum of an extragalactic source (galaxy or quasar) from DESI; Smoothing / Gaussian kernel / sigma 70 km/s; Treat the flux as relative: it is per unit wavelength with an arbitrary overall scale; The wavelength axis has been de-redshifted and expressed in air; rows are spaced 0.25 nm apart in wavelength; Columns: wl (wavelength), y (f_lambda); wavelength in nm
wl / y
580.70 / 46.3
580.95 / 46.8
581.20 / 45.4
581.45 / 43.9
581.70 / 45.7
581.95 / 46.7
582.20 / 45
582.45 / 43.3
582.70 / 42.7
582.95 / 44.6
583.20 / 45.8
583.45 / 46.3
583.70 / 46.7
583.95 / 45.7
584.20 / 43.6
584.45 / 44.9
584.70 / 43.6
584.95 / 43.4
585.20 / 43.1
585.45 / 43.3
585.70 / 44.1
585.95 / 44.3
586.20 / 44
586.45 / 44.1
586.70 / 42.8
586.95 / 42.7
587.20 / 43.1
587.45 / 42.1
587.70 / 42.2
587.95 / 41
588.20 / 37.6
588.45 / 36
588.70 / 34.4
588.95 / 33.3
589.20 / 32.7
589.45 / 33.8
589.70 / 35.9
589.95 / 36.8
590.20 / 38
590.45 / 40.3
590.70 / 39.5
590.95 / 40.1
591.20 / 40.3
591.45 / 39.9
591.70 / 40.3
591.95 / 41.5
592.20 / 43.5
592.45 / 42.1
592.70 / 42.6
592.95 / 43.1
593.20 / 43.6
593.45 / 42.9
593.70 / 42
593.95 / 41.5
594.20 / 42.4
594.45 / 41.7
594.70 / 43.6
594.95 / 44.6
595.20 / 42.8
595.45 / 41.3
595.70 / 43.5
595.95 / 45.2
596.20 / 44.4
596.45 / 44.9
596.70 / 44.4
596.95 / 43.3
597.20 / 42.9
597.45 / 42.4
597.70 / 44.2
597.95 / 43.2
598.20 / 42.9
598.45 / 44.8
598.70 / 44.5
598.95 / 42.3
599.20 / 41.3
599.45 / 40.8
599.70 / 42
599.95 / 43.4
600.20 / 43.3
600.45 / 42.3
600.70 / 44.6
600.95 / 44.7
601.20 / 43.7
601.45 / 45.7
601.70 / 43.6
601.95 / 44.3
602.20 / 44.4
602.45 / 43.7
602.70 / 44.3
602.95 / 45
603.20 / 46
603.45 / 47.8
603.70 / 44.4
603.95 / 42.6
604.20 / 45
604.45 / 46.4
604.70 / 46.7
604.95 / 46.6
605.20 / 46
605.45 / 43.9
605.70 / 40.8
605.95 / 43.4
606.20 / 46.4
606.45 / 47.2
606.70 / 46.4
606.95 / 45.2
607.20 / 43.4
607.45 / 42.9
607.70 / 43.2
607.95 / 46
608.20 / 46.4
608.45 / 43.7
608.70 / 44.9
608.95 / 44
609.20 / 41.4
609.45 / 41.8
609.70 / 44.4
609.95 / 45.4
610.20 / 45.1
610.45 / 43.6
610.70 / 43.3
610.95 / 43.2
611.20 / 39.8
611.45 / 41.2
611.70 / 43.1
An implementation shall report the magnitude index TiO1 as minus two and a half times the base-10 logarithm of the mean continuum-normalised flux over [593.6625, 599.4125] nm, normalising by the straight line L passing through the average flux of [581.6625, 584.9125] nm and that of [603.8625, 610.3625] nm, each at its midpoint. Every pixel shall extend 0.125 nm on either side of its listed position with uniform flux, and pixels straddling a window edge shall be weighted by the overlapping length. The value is 0.038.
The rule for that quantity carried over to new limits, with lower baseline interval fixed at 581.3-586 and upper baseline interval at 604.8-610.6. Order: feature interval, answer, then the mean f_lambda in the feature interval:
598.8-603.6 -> 0.02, 43.9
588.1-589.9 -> 0.27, 34.9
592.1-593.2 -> 0.04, 42.9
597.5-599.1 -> 0.02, 43.6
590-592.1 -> 0.12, 39.9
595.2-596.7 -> 0.02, 43.8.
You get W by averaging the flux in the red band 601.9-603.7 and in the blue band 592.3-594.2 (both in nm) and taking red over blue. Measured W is 1.1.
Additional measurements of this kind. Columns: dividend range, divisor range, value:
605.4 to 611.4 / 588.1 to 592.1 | 1.17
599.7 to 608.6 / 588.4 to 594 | 1.13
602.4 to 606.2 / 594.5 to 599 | 1.03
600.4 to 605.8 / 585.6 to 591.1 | 1.13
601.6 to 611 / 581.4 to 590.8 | 1.07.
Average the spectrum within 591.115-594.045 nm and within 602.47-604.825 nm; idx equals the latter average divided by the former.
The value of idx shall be 1.1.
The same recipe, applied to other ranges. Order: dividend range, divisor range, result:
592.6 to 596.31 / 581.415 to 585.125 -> 0.96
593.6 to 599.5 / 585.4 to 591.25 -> 1.09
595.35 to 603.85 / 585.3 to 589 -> 1.06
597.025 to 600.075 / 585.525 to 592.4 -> 1.08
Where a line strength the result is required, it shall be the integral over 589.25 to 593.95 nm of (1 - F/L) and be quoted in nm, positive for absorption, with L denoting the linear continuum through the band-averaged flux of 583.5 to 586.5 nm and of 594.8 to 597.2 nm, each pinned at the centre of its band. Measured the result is 0.398 nm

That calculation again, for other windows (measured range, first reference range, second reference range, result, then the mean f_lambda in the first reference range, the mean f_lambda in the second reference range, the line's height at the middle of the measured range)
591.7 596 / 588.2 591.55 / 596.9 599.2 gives -0.29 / 37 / 43.3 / 40.1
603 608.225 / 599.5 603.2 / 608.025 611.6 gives -0.16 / 43.9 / 43.5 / 43.7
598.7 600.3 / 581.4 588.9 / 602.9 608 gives 0.08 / 43.1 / 45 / 44.4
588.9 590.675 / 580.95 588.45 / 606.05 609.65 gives 0.31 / 43.8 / 44.5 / 43.9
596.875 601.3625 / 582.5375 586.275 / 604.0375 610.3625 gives 0.14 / 44.4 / 44.6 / 44.6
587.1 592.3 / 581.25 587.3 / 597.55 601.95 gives 0.63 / 44.3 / 43.4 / 44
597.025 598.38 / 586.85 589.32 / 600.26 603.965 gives -0.02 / 38.5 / 44.5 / 42.6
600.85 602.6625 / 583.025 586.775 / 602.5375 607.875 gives 0.02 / 44.4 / 44.9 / 44.8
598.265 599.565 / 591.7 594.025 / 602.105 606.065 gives 0.03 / 42.4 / 44.8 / 43.7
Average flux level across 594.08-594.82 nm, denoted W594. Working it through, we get 42.6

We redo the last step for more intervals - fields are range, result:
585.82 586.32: 44.2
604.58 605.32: 46.4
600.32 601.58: 44.2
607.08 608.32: 44.4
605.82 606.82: 45.8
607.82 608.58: 45.3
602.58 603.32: 45.1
